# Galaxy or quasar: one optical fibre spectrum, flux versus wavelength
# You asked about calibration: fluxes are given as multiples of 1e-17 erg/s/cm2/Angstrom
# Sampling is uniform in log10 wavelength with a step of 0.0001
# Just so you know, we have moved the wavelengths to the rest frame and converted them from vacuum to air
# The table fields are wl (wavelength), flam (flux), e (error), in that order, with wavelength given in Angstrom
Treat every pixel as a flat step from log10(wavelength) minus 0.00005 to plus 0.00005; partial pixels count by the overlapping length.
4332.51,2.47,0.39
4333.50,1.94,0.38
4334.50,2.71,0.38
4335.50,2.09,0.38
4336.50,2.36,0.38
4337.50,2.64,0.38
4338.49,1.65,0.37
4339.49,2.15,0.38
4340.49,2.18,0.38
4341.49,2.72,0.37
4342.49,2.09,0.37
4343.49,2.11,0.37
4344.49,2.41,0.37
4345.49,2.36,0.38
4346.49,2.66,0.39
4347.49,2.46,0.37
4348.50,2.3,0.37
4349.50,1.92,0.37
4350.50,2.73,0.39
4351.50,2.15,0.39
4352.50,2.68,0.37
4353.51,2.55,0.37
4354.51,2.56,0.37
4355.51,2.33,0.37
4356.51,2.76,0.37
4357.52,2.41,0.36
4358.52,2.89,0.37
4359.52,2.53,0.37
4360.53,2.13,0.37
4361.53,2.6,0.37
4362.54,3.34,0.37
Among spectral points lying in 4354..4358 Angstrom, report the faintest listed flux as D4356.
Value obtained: 2.33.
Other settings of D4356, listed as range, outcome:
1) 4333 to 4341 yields 1.65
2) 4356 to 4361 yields 2.13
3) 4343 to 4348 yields 2.11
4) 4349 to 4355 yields 1.92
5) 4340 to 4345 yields 2.09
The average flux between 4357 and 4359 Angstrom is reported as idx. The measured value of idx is 2.64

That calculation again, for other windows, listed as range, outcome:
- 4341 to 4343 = 2.4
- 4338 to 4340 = 1.9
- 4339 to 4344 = 2.25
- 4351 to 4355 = 2.48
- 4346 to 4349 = 2.47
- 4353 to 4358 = 2.52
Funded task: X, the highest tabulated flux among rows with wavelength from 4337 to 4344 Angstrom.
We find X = 2.72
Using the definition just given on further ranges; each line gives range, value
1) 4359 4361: 2.53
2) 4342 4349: 2.66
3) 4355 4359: 2.89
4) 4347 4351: 2.73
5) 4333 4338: 2.71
